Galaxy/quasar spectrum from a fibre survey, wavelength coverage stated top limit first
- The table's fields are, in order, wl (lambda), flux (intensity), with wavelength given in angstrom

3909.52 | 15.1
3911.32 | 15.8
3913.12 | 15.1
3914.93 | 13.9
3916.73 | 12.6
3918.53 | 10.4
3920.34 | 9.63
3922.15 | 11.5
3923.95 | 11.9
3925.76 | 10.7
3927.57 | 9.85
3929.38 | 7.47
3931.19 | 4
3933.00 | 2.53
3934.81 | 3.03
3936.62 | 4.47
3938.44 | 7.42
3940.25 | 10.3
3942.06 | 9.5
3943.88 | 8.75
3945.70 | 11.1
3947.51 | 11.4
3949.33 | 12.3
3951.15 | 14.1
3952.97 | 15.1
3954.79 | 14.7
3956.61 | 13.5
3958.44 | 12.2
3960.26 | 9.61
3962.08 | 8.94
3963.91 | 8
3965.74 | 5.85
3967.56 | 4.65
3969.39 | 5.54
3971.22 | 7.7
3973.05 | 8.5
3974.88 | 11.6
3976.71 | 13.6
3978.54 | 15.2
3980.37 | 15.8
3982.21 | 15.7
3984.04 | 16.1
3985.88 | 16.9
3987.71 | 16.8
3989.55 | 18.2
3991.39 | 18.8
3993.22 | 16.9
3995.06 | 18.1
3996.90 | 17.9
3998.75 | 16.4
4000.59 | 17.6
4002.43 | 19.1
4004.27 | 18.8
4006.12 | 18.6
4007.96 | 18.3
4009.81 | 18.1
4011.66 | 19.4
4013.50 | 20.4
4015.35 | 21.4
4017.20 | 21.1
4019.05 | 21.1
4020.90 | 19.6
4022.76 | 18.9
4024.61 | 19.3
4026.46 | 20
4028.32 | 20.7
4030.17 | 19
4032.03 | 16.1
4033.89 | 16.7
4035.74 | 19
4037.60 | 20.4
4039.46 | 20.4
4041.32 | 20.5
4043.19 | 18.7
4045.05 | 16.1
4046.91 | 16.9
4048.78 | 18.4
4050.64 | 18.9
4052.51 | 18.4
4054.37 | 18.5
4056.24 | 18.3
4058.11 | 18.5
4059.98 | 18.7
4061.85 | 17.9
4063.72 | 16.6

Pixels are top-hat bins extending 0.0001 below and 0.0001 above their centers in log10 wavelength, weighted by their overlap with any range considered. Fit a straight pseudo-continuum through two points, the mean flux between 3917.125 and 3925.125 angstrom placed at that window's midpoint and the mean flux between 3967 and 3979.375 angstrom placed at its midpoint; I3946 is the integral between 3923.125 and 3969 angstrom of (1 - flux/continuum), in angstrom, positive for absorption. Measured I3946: 4.8 angstrom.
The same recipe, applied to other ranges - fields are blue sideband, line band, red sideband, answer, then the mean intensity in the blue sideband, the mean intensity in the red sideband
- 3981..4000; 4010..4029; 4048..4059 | -2.48 angstrom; 17.2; 18.5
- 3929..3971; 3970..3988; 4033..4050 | -2.21 angstrom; 8.89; 18.6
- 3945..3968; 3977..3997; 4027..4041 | -3.72 angstrom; 11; 19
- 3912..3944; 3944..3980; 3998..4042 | 5.44 angstrom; 9.11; 19.2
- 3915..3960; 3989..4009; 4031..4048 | -4.08 angstrom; 10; 18.3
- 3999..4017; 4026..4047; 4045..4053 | -0.58 angstrom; 19.1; 17.9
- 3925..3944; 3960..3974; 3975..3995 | 6.11 angstrom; 7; 16.3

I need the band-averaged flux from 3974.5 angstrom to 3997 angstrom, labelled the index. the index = 16.3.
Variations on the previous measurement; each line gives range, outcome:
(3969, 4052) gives 17.5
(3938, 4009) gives 13.4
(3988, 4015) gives 18.4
